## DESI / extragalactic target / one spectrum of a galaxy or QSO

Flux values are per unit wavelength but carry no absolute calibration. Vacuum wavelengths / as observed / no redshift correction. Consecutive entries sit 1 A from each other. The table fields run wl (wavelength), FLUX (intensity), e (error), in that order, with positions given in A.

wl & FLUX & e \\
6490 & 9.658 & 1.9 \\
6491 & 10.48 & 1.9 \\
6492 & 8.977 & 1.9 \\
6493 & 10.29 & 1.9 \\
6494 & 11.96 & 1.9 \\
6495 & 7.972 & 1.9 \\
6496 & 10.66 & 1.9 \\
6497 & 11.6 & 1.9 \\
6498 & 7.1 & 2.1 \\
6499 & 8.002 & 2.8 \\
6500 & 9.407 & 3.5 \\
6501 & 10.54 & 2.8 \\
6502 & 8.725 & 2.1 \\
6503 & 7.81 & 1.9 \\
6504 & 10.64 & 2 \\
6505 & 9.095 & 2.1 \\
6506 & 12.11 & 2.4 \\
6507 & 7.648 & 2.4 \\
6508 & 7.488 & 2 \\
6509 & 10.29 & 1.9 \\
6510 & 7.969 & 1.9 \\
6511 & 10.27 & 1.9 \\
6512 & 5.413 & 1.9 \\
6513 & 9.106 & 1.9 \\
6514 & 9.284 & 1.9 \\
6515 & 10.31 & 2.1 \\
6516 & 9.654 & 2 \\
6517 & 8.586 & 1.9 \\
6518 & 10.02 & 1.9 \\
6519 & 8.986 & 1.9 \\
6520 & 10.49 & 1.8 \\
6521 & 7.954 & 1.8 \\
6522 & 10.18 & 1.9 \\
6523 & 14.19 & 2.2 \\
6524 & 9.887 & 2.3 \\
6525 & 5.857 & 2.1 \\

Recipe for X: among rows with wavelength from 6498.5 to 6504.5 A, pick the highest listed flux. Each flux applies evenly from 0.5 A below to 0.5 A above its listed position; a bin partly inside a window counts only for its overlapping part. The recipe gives 10.64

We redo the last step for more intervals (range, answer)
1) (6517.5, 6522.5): 10.49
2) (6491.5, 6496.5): 11.96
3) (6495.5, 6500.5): 11.6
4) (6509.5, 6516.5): 10.31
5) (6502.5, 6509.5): 12.11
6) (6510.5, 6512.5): 10.27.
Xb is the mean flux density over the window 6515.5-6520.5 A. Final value 9.55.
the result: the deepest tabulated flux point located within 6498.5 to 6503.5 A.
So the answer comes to 7.81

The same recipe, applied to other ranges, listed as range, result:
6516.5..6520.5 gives 8.586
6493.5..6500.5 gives 7.1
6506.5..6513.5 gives 5.413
